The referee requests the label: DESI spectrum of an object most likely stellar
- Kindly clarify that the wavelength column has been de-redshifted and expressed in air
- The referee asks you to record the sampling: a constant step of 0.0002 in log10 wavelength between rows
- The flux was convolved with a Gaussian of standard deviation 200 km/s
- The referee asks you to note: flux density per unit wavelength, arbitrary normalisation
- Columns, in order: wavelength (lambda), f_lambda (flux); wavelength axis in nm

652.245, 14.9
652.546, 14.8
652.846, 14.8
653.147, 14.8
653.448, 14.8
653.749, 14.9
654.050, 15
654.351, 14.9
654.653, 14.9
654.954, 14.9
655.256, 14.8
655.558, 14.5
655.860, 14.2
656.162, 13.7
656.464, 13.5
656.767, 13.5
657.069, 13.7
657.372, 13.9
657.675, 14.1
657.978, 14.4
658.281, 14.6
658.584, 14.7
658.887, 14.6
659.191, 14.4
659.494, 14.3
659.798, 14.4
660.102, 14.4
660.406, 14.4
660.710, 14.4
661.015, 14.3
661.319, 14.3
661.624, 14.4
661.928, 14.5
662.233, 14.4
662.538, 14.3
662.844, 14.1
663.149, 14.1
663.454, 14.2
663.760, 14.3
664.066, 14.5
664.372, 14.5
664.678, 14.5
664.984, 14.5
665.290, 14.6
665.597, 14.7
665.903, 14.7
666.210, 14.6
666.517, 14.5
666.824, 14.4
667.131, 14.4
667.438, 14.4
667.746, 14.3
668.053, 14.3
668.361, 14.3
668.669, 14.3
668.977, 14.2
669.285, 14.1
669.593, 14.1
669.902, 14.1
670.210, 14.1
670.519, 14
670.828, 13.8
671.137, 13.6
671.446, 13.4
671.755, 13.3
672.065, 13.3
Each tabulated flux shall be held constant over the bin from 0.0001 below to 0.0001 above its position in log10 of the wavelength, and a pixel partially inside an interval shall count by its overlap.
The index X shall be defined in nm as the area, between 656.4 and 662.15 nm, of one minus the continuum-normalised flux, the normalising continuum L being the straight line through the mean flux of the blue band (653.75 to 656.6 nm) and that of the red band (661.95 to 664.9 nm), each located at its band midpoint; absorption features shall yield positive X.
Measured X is 0.063 nm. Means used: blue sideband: 14.5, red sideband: 14.3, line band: 14.3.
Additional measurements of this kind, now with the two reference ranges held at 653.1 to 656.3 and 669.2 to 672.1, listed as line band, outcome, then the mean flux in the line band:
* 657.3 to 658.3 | 0.02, 14.2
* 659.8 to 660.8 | 0.00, 14.4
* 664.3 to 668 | -0.12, 14.5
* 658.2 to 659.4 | -0.01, 14.6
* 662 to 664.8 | -0.03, 14.3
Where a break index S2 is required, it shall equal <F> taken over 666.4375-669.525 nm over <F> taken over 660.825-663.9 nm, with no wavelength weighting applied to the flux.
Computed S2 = 1.0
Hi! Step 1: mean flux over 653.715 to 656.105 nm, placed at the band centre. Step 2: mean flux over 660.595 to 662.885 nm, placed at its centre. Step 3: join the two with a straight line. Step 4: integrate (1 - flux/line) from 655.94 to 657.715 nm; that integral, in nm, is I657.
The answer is 0.11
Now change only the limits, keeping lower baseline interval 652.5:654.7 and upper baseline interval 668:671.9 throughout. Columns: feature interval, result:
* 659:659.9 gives 0.01 nm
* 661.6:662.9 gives 0.00 nm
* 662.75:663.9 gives 0.01 nm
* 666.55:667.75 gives -0.02 nm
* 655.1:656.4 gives 0.04 nm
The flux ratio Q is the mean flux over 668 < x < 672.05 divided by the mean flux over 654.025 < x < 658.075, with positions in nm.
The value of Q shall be 1.0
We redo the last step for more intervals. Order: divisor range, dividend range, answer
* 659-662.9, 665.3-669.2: 1.00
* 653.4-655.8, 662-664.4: 0.96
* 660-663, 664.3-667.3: 1.01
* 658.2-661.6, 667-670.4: 0.99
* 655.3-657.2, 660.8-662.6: 1.03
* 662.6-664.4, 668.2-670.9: 0.99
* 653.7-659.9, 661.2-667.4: 1.00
